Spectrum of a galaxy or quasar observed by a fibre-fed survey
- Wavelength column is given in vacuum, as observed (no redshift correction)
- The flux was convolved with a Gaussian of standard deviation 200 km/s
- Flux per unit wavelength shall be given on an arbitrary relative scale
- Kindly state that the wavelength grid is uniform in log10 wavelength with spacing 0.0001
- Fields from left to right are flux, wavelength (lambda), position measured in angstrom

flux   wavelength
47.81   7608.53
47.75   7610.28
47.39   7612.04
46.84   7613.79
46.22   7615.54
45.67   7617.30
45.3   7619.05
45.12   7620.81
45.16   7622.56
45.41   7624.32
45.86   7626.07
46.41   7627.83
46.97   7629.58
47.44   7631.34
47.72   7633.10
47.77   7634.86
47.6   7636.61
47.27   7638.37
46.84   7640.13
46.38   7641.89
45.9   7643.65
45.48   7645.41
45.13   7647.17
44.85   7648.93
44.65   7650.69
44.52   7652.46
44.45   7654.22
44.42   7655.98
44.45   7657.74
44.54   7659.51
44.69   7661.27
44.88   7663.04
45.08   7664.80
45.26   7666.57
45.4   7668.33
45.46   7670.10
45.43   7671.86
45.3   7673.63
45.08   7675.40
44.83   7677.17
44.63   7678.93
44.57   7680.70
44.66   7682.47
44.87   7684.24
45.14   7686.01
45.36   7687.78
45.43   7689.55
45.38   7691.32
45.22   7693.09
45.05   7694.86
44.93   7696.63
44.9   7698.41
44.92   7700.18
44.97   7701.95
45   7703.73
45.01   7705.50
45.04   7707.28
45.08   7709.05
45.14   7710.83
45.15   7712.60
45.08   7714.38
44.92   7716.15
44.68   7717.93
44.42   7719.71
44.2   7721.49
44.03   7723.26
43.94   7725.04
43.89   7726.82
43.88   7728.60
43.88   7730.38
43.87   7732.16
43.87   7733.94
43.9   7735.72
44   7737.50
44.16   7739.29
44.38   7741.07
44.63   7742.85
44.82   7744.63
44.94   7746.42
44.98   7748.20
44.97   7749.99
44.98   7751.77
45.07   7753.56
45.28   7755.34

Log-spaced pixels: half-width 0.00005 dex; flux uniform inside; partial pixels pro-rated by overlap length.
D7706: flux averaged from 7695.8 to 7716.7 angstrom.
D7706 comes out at 45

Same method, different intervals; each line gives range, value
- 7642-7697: 45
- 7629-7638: 47.5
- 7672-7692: 45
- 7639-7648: 46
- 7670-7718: 45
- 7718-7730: 44.1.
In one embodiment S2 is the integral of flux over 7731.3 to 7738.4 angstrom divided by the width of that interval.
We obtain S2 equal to 43.9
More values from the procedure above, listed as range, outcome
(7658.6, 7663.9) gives 44.6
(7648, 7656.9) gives 44.6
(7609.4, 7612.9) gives 47.5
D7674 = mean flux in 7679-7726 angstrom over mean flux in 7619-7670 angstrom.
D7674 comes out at 0.98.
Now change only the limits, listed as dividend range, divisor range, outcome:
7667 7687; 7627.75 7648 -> 0.96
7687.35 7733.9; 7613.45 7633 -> 0.97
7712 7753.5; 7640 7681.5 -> 0.99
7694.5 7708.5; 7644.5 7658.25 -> 1.00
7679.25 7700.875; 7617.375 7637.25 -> 0.97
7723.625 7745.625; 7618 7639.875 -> 0.95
